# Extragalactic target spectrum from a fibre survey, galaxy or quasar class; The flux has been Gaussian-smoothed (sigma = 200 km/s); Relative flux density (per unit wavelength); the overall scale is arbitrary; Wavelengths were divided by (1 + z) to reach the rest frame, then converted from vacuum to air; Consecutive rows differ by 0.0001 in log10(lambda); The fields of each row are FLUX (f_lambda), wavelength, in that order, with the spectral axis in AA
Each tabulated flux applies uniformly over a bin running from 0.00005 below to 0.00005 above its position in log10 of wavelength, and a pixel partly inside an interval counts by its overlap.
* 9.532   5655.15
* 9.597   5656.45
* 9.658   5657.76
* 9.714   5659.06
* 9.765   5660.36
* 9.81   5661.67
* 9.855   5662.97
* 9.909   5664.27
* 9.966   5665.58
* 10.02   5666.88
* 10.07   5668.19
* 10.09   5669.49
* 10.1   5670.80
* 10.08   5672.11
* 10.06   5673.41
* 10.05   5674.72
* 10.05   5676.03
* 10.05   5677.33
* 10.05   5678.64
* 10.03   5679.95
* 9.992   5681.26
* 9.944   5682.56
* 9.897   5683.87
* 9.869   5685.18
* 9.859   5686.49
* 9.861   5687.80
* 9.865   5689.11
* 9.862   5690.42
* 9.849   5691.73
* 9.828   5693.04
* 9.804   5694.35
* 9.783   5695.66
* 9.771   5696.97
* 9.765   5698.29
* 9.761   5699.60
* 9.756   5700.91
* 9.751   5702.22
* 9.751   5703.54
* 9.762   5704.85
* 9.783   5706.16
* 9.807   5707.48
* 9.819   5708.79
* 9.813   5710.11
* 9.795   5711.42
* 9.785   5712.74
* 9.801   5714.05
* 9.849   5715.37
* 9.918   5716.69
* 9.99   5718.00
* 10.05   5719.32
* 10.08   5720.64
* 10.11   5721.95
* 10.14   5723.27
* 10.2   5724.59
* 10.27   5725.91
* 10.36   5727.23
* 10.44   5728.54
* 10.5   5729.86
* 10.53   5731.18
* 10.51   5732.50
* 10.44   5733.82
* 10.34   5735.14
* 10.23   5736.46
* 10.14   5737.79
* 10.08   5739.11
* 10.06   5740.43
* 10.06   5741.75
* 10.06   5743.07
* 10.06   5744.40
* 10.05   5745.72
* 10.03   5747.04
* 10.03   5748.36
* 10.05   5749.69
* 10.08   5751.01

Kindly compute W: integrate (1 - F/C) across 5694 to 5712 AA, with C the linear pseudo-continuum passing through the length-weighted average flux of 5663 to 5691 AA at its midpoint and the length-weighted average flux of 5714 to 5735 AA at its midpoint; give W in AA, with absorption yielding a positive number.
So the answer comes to 0.59 AA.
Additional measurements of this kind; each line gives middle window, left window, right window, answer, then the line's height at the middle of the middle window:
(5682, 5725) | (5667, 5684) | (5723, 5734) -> 1.5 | 10.2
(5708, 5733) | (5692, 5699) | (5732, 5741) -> -0.1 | 10.1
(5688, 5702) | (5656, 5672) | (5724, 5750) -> 0.3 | 10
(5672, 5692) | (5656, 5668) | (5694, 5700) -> -0.3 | 9.79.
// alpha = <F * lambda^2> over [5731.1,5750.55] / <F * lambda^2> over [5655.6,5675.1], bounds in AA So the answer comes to 1.1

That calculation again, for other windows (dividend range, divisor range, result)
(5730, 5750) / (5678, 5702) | 1.05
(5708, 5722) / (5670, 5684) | 1.00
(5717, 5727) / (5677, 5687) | 1.03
